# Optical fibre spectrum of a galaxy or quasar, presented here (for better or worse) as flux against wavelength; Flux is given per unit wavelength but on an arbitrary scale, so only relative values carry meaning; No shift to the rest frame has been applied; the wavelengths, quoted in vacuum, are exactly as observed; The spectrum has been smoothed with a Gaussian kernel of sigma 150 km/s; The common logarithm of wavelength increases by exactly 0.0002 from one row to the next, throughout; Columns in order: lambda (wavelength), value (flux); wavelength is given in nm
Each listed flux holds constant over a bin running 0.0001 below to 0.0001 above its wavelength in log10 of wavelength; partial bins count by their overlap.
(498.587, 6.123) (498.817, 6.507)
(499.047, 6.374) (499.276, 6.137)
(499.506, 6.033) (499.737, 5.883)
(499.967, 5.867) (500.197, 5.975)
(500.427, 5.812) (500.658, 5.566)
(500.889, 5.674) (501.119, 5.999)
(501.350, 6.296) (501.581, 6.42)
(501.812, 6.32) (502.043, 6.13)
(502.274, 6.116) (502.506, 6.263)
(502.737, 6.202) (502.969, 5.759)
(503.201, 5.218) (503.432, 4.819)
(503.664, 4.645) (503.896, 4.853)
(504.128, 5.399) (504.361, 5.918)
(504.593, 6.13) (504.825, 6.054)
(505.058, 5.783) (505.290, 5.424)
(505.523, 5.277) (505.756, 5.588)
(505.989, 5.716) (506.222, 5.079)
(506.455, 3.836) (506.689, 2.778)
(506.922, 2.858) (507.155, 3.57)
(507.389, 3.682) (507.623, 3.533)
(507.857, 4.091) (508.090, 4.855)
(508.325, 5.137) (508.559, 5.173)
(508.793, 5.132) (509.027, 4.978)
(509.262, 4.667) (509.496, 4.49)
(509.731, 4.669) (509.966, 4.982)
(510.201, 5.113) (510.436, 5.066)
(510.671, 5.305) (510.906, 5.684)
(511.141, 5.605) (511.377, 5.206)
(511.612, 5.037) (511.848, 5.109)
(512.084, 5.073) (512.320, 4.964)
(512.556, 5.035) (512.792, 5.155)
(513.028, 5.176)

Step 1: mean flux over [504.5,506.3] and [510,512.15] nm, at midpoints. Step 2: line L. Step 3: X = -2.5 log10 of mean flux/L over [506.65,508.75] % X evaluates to 0.33 mag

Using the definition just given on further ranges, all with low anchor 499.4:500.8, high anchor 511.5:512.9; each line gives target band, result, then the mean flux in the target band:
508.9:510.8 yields 0.063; 4.92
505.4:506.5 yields 0.058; 5.18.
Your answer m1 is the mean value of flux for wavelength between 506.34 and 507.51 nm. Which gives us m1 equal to 3.34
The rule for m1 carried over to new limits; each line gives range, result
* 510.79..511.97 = 5.33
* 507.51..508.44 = 4.41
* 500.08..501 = 5.76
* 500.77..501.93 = 6.14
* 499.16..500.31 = 5.98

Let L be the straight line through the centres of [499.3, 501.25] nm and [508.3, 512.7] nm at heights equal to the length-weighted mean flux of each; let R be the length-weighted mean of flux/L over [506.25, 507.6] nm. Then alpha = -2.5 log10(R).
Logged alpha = 0.47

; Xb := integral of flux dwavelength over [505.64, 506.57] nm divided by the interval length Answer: 5.06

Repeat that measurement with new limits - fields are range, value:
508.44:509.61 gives 4.89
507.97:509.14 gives 5.06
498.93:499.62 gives 6.19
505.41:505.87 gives 5.43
